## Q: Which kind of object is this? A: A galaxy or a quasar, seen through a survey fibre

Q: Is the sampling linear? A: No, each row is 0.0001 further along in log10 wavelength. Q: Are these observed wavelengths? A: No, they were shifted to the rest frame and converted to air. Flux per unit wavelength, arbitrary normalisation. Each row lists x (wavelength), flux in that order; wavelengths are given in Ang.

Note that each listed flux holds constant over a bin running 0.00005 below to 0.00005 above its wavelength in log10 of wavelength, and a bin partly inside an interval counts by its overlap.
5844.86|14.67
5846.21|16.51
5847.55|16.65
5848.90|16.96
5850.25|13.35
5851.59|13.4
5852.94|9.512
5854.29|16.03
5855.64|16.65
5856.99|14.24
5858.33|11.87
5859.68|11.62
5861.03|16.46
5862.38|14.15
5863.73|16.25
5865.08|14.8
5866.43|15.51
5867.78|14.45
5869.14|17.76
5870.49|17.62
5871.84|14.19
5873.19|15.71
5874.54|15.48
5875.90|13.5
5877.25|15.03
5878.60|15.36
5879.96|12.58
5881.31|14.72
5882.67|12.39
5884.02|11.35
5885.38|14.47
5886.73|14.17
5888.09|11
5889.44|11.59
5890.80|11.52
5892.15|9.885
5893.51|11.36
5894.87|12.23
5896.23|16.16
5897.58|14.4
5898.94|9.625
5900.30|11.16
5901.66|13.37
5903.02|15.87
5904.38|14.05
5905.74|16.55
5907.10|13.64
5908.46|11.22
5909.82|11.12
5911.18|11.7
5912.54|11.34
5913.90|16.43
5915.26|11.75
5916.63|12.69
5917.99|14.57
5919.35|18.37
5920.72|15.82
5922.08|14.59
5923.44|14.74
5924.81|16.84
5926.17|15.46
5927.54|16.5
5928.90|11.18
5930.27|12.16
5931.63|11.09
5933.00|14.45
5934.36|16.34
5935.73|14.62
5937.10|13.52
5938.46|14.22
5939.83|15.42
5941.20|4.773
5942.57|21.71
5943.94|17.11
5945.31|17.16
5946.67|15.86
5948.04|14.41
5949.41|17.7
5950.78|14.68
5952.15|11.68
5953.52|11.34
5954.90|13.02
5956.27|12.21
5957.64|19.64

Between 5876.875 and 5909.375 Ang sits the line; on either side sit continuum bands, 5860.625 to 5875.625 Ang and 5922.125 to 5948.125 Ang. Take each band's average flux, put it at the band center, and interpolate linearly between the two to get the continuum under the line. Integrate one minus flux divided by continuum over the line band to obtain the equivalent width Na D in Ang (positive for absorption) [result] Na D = 4.7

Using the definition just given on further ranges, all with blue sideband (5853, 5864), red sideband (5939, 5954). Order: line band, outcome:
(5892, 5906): 1.3 Ang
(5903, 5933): 1.4 Ang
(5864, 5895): 1.3 Ang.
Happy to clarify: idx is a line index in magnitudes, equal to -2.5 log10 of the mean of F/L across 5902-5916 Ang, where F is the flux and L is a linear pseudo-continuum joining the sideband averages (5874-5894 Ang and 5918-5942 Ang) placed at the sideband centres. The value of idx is 0.020 mag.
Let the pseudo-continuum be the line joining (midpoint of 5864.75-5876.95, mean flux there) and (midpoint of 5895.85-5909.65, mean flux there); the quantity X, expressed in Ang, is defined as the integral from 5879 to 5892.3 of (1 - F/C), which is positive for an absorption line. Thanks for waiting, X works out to 1.8 Ang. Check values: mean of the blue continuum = 15.4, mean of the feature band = 12.5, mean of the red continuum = 13.5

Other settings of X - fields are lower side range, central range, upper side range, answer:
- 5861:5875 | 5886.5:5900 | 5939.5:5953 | 2.9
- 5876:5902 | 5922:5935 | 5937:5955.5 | -0.3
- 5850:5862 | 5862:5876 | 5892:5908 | -2.0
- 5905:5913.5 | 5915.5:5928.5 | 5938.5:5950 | -1.5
